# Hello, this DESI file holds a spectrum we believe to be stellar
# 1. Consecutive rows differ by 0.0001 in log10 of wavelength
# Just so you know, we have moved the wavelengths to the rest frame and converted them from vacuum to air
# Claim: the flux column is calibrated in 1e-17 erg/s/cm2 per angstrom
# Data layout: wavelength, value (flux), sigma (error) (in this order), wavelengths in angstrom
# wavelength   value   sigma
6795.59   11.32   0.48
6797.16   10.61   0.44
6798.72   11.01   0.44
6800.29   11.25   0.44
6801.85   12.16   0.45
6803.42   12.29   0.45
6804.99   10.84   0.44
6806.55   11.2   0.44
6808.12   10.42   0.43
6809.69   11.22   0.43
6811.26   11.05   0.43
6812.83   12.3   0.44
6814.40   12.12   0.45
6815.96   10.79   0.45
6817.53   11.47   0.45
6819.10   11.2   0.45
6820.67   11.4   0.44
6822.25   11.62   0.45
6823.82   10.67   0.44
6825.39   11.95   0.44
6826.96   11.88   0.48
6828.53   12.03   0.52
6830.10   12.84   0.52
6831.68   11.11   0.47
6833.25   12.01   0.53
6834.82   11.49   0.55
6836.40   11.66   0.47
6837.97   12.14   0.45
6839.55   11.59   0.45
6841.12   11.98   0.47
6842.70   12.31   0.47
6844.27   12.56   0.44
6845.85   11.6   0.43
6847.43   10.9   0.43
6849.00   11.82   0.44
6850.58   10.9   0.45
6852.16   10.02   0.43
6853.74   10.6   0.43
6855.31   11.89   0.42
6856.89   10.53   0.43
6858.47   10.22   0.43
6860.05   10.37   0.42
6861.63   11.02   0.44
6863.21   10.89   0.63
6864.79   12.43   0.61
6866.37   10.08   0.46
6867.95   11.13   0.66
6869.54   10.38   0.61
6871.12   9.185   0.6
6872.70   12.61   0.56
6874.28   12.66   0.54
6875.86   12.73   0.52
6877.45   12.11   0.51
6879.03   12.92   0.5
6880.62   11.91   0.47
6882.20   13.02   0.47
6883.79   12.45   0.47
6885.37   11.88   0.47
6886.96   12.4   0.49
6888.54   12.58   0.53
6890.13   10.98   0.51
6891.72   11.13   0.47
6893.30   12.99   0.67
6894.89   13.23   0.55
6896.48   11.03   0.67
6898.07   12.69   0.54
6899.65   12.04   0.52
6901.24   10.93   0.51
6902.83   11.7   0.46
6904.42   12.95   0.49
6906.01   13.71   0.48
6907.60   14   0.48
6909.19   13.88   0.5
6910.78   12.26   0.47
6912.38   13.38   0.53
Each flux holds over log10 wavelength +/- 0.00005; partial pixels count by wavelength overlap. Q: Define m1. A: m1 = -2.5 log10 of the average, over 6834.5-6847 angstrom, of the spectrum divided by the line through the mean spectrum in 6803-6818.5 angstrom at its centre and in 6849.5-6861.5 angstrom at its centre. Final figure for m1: -0.09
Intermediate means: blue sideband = 11.3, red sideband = 10.7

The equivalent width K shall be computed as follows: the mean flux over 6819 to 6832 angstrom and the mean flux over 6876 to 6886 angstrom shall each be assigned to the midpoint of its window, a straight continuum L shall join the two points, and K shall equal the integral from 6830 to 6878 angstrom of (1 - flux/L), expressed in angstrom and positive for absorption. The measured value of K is 2.6 angstrom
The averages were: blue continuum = 11.7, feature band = 11.4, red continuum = 12.4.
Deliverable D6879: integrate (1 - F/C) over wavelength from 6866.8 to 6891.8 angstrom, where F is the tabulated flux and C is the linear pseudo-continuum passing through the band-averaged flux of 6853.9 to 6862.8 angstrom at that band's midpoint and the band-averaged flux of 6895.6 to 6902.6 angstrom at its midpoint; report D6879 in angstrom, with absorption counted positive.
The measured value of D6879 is -1.4 angstrom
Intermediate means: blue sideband 10.8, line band 11.9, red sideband 11.7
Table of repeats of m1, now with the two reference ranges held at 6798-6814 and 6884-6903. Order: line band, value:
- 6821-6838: -0.02 mag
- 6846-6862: 0.08 mag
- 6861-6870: 0.08 mag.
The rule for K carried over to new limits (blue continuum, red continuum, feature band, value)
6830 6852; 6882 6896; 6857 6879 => 1.4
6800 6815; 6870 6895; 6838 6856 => 0.5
